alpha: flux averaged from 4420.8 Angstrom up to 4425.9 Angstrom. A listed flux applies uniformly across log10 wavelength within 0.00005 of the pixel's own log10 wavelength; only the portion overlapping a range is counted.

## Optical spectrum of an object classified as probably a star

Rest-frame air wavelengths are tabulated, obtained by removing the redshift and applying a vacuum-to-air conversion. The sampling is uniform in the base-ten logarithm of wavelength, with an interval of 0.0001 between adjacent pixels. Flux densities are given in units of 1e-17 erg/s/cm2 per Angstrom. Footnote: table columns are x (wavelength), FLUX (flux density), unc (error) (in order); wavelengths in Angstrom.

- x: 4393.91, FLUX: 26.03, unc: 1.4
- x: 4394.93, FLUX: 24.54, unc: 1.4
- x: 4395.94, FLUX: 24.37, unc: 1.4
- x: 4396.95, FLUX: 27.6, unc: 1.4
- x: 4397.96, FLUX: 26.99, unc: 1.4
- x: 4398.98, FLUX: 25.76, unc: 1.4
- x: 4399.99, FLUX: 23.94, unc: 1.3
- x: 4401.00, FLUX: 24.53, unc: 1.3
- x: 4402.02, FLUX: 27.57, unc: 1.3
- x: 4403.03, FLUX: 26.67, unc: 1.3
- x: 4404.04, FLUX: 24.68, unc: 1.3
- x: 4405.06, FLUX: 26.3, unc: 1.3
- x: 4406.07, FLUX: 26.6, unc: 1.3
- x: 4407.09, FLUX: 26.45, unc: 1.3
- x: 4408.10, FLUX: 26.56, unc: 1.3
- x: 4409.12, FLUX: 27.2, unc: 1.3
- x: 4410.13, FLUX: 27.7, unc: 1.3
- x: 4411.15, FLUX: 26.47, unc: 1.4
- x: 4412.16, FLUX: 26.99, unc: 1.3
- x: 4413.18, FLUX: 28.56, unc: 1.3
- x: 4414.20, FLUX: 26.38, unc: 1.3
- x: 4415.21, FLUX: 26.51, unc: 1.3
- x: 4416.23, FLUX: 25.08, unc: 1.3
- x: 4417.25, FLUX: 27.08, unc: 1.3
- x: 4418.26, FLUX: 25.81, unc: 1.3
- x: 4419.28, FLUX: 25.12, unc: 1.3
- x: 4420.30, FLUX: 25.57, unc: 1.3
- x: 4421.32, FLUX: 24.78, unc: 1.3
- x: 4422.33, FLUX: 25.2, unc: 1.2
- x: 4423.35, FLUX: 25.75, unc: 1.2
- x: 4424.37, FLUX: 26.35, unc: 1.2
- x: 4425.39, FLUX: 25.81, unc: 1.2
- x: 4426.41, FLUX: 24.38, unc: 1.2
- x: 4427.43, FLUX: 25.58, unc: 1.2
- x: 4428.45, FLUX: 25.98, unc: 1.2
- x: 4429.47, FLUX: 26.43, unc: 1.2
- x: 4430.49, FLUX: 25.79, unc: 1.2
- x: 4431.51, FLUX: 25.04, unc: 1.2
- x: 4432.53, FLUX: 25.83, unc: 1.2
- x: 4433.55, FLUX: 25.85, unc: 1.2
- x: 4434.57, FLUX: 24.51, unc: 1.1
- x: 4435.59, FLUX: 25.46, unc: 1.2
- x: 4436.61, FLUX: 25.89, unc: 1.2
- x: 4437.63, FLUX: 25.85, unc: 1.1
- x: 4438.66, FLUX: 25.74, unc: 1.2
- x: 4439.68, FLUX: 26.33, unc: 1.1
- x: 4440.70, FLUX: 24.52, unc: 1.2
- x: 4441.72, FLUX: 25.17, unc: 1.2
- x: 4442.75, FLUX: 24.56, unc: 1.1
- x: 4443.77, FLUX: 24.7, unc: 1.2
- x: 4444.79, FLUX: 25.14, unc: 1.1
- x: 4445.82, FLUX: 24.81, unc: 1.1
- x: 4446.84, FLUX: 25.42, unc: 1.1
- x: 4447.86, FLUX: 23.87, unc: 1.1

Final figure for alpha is 25.6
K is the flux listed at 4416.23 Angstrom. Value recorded 25.08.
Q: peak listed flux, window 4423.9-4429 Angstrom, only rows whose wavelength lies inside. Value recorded 26.35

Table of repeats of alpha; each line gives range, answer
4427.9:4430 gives 26.2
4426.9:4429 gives 25.8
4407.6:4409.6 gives 26.8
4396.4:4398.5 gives 27.2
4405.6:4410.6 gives 26.9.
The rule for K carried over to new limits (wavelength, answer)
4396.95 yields 27.6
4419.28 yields 25.12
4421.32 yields 24.78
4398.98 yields 25.76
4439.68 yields 26.33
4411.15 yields 26.47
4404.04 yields 24.68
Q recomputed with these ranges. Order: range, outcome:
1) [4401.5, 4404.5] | 27.57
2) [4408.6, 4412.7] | 27.7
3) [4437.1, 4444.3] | 26.33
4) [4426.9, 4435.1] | 26.43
